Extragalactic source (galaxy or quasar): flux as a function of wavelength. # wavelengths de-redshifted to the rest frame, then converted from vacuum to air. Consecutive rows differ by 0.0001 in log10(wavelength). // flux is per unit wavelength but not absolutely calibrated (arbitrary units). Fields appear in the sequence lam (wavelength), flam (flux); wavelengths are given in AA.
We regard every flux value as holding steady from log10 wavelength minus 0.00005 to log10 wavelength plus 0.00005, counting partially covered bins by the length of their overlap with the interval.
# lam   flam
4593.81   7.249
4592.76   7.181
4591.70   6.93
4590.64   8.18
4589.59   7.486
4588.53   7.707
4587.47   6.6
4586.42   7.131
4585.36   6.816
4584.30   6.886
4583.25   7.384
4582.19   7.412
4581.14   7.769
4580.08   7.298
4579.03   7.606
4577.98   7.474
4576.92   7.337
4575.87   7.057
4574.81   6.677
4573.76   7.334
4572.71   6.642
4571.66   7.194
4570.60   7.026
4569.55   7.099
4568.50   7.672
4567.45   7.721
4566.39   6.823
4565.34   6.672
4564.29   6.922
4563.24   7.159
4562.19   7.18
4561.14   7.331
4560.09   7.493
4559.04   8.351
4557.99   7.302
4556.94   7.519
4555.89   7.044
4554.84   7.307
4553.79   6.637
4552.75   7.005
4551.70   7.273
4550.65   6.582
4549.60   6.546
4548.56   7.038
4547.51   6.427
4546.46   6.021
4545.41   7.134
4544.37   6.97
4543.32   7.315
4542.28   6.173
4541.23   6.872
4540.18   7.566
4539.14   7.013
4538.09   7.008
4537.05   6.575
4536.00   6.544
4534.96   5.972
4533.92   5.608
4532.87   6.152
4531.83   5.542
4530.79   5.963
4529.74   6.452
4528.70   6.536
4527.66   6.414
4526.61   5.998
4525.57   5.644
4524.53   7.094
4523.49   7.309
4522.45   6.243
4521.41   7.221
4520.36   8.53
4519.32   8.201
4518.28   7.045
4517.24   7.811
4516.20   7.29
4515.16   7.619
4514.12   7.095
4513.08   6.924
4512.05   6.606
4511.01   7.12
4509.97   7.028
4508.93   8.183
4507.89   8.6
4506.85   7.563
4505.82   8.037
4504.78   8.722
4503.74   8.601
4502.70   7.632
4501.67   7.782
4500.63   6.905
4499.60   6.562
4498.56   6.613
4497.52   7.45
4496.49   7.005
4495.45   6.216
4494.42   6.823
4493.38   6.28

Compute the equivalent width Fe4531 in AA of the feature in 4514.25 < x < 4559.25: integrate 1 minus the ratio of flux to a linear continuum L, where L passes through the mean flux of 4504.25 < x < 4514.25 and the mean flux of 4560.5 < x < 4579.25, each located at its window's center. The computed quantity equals 3.37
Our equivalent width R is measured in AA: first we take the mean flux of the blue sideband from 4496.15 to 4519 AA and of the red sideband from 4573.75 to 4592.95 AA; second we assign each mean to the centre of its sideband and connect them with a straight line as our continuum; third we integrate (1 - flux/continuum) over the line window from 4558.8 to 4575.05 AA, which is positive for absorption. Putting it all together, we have 0.3 AA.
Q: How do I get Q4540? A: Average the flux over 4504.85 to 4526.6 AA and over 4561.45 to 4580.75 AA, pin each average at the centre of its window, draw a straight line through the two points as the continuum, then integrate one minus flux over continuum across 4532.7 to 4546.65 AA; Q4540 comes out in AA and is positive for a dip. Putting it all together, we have 1.2 AA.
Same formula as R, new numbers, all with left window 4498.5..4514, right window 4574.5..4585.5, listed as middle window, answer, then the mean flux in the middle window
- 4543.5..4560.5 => 0.8 AA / 7.04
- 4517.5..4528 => 0.7 AA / 7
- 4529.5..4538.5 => 1.5 AA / 6.19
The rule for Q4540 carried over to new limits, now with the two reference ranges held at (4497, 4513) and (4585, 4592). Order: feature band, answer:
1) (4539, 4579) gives 1.6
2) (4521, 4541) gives 2.7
